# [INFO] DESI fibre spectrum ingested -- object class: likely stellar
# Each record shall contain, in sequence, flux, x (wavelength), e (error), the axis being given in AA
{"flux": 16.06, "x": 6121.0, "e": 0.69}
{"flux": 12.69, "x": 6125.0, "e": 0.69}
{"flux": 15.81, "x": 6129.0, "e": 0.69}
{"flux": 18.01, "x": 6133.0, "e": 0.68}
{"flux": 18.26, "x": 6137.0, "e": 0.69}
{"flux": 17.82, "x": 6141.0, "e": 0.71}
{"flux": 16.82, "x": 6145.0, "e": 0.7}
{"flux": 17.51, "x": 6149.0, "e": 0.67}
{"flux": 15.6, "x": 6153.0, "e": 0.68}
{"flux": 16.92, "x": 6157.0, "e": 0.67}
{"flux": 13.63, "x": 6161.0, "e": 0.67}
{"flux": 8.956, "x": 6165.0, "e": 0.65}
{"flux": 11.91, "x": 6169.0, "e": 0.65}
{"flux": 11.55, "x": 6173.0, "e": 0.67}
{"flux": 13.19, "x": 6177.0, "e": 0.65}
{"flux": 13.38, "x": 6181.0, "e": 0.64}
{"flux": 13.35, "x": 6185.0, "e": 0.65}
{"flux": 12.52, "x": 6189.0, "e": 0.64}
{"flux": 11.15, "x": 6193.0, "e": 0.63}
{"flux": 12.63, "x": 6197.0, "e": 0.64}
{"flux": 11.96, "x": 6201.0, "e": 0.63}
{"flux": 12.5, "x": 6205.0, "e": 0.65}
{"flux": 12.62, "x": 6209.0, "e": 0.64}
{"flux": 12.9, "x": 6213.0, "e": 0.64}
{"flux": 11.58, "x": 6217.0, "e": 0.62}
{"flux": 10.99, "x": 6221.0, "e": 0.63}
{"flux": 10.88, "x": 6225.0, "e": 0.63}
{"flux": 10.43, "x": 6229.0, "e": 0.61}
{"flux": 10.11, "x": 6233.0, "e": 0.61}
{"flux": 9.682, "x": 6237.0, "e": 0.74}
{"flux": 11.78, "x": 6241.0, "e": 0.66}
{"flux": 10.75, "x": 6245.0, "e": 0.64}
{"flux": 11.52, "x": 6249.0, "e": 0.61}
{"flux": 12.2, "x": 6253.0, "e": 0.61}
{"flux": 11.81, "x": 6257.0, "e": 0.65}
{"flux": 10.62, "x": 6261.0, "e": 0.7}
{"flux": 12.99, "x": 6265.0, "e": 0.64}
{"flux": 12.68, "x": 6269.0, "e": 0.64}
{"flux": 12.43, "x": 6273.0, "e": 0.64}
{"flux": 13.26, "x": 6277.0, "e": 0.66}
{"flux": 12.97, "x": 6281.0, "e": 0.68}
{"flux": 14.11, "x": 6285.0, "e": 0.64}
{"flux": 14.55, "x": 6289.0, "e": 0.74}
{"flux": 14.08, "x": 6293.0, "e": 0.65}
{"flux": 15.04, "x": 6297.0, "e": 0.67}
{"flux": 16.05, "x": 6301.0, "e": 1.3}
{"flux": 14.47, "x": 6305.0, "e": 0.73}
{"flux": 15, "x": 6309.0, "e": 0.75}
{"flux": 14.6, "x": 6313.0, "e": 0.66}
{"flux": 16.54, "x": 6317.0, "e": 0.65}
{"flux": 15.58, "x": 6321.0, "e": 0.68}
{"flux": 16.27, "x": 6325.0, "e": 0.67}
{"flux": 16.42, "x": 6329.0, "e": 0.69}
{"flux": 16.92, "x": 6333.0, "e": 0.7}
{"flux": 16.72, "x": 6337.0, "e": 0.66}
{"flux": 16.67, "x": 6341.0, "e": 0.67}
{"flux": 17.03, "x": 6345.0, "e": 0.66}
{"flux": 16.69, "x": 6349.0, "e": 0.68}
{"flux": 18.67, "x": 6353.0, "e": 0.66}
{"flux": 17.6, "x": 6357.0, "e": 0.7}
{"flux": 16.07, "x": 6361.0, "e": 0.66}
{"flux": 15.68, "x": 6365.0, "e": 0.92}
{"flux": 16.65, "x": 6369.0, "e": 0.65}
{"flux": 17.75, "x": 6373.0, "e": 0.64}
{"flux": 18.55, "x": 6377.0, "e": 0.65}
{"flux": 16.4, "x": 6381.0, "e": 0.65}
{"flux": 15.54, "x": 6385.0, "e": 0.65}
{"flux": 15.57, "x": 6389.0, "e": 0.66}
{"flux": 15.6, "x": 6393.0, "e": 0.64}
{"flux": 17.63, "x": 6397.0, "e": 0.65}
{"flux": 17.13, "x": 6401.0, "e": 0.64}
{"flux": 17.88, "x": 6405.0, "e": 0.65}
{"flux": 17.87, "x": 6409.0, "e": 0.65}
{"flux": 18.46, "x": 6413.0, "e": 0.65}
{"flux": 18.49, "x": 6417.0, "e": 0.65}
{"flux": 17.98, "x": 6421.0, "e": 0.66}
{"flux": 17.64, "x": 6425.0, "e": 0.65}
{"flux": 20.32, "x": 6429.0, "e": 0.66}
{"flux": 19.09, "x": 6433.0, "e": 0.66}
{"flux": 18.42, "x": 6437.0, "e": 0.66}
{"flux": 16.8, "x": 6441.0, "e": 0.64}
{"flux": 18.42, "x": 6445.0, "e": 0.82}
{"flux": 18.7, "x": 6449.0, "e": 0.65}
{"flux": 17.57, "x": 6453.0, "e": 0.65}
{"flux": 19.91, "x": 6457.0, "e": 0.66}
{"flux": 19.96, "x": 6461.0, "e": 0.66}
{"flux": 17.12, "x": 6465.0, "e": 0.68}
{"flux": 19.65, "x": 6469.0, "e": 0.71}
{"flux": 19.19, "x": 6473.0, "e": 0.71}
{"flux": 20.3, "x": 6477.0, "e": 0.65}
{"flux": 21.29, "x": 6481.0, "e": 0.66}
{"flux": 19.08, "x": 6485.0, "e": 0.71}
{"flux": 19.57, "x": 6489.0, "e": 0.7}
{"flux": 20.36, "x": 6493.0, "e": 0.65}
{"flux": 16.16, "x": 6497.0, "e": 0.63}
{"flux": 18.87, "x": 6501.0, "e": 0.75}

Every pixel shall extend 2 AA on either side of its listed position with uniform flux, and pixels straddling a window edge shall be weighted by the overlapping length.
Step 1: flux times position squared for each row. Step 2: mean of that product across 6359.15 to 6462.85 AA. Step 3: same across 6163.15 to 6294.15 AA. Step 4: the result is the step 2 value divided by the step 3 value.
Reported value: 1.56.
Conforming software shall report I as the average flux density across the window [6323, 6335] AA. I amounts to 16.5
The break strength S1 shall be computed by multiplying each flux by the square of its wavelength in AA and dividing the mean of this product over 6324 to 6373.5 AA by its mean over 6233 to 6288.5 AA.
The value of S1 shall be 1.44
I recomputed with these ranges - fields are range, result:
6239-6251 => 11.3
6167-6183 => 12.5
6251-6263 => 11.5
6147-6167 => 14.5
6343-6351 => 16.9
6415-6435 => 18.7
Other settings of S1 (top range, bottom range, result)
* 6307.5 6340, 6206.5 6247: 1.48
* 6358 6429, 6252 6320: 1.29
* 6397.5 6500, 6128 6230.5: 1.50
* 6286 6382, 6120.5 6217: 1.22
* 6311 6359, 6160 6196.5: 1.44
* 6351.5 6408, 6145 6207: 1.36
